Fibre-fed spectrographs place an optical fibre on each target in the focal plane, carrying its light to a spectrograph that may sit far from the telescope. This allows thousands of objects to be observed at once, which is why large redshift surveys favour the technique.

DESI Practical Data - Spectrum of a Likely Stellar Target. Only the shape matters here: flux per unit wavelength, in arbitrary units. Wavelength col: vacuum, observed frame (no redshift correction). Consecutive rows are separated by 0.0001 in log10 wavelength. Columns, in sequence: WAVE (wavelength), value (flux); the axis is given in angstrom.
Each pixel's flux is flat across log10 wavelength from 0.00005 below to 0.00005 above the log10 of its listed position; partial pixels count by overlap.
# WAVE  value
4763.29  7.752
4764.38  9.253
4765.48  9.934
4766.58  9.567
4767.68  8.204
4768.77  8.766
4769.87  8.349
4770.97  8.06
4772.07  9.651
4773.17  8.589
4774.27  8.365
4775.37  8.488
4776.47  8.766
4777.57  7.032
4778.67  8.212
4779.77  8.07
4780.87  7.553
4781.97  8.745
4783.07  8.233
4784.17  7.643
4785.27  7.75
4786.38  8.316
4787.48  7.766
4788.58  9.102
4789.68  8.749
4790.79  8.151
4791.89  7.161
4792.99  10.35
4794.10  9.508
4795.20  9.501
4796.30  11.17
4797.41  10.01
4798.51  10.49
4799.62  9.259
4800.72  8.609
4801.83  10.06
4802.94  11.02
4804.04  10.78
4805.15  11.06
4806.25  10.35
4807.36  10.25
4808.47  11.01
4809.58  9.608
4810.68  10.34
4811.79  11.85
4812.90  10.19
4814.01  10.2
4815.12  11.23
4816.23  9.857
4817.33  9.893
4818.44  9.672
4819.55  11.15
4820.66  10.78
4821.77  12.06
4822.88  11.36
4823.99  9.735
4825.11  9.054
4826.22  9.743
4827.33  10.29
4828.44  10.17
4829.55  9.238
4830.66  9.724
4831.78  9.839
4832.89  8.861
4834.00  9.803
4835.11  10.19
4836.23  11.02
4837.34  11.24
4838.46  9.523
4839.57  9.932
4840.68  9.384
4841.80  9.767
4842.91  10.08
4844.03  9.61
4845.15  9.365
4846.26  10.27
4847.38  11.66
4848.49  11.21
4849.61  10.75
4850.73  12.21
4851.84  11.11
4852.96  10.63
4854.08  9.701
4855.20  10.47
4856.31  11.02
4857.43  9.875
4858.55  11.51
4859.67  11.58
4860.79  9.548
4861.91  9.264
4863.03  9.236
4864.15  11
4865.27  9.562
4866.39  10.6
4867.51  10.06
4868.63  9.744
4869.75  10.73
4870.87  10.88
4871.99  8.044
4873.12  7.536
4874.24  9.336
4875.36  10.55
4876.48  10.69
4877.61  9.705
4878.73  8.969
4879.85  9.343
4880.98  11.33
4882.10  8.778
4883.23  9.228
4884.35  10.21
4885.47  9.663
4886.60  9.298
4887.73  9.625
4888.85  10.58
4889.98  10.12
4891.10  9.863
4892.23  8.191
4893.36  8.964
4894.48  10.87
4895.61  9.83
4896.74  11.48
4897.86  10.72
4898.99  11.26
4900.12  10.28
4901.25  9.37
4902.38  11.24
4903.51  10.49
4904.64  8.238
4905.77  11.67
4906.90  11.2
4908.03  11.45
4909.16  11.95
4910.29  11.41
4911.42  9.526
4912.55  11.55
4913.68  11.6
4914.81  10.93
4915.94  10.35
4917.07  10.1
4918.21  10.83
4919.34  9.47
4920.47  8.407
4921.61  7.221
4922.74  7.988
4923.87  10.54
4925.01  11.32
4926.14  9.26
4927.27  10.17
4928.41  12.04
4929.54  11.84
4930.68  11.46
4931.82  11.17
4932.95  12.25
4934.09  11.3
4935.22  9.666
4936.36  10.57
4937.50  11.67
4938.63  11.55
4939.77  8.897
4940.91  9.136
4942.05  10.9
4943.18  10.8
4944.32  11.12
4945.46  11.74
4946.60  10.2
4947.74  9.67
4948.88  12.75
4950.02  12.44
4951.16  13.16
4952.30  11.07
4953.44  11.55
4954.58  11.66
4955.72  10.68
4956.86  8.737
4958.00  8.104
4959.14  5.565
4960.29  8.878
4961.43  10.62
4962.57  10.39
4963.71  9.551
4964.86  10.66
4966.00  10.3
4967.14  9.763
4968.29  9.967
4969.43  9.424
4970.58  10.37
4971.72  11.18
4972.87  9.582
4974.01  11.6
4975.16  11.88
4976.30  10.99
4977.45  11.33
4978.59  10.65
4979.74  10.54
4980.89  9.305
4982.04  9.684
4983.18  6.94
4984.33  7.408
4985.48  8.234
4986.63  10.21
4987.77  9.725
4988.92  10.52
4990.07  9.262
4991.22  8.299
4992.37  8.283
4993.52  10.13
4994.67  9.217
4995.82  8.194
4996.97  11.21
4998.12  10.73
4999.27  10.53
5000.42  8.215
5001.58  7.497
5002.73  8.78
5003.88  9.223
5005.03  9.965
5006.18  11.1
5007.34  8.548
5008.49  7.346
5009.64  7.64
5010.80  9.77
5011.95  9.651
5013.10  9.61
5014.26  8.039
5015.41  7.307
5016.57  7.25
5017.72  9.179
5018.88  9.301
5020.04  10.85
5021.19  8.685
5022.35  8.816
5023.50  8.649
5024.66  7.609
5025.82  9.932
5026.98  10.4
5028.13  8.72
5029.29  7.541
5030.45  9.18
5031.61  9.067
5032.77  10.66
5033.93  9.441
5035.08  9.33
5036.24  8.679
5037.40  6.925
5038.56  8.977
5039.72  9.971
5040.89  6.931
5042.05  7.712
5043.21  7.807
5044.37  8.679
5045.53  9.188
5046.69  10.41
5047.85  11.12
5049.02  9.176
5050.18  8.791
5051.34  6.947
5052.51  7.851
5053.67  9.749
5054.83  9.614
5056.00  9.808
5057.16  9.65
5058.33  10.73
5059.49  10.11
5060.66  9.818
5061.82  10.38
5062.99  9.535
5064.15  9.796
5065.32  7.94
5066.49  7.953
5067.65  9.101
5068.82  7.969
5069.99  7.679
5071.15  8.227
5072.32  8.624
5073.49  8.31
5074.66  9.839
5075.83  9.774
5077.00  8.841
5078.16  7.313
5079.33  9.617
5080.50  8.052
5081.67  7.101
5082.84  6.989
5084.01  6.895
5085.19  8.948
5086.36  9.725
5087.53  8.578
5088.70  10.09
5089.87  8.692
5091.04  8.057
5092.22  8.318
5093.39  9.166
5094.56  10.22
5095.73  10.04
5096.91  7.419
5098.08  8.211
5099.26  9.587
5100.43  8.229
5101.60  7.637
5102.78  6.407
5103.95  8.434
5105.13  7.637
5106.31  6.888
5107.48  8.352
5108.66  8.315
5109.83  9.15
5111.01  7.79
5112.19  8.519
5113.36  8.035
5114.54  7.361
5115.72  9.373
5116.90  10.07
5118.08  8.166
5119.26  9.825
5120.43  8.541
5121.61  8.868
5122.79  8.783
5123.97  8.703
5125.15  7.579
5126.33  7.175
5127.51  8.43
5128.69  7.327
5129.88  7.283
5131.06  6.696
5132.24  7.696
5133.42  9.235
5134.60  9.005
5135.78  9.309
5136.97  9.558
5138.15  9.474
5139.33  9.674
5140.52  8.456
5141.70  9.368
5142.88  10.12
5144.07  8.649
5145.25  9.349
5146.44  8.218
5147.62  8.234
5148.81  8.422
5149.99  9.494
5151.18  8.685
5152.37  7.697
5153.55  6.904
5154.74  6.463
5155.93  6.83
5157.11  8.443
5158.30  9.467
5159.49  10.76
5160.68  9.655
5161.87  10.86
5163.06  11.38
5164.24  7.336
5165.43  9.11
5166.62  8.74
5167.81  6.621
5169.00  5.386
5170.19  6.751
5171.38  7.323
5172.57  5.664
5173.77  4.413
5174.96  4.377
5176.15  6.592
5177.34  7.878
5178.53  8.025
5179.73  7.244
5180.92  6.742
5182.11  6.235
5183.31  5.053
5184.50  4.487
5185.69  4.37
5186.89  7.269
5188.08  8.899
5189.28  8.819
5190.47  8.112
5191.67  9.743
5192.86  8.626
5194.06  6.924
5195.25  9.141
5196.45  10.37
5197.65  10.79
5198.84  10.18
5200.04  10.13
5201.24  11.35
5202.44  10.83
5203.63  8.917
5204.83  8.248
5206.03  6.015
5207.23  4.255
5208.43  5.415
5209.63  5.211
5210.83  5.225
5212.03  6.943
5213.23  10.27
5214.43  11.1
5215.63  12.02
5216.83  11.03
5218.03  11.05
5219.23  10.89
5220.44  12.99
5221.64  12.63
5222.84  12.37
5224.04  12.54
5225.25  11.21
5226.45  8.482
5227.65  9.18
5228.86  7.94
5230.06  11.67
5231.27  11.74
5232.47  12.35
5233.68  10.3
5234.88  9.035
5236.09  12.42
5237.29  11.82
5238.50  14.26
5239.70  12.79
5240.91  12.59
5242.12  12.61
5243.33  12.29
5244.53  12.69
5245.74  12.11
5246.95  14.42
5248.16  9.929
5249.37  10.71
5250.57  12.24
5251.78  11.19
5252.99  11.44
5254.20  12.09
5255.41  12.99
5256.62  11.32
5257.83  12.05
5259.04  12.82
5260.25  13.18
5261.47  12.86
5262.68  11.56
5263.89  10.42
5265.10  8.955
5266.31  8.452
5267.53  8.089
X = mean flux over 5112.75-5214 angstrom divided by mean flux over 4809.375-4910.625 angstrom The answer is 0.8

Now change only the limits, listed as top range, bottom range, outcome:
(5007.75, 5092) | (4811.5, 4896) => 0.88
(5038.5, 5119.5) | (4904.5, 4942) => 0.83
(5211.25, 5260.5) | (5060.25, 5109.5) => 1.35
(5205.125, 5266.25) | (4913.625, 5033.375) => 1.10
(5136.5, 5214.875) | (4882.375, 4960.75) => 0.77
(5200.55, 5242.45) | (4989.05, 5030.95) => 1.13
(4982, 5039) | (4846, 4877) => 0.87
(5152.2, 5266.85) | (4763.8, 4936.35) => 0.96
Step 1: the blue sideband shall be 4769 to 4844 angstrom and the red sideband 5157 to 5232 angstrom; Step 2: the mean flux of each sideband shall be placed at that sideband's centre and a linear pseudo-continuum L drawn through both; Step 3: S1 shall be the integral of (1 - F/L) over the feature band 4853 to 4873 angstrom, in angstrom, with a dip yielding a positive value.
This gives -1.44 angstrom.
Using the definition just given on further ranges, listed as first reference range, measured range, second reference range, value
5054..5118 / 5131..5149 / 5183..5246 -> 0.5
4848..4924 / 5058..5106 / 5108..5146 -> 1.3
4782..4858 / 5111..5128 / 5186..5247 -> 2.6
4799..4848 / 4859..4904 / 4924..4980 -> 1.9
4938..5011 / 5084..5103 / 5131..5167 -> 1.0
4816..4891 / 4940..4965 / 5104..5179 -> -2.5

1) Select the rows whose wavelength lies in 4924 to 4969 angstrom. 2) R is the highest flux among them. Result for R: 13.16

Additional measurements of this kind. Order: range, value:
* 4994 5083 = 11.21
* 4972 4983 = 11.88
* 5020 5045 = 10.85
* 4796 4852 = 12.21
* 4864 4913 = 11.95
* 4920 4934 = 12.25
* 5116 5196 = 11.38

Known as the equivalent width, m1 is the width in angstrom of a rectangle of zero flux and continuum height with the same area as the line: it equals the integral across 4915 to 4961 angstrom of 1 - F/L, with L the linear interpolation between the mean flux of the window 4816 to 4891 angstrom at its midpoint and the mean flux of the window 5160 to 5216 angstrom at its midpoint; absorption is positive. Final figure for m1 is -4.2 angstrom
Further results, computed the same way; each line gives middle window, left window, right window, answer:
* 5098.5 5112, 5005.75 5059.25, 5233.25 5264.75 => 2.6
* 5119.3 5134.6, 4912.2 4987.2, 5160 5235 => 1.7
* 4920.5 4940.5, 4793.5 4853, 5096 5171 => -1.7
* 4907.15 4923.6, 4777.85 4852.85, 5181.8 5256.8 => -0.5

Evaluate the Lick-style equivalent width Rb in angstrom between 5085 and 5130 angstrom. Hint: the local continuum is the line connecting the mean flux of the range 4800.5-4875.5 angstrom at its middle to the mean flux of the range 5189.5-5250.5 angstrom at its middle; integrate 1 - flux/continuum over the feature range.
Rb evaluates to 7.9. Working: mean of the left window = 10.2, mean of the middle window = 8.47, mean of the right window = 10.3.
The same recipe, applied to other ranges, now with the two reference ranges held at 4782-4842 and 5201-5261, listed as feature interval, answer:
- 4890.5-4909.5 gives -0.7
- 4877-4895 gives 0.6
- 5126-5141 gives 3.0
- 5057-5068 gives 1.0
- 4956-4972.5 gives 1.0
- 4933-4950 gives -1.1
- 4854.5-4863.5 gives -0.3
